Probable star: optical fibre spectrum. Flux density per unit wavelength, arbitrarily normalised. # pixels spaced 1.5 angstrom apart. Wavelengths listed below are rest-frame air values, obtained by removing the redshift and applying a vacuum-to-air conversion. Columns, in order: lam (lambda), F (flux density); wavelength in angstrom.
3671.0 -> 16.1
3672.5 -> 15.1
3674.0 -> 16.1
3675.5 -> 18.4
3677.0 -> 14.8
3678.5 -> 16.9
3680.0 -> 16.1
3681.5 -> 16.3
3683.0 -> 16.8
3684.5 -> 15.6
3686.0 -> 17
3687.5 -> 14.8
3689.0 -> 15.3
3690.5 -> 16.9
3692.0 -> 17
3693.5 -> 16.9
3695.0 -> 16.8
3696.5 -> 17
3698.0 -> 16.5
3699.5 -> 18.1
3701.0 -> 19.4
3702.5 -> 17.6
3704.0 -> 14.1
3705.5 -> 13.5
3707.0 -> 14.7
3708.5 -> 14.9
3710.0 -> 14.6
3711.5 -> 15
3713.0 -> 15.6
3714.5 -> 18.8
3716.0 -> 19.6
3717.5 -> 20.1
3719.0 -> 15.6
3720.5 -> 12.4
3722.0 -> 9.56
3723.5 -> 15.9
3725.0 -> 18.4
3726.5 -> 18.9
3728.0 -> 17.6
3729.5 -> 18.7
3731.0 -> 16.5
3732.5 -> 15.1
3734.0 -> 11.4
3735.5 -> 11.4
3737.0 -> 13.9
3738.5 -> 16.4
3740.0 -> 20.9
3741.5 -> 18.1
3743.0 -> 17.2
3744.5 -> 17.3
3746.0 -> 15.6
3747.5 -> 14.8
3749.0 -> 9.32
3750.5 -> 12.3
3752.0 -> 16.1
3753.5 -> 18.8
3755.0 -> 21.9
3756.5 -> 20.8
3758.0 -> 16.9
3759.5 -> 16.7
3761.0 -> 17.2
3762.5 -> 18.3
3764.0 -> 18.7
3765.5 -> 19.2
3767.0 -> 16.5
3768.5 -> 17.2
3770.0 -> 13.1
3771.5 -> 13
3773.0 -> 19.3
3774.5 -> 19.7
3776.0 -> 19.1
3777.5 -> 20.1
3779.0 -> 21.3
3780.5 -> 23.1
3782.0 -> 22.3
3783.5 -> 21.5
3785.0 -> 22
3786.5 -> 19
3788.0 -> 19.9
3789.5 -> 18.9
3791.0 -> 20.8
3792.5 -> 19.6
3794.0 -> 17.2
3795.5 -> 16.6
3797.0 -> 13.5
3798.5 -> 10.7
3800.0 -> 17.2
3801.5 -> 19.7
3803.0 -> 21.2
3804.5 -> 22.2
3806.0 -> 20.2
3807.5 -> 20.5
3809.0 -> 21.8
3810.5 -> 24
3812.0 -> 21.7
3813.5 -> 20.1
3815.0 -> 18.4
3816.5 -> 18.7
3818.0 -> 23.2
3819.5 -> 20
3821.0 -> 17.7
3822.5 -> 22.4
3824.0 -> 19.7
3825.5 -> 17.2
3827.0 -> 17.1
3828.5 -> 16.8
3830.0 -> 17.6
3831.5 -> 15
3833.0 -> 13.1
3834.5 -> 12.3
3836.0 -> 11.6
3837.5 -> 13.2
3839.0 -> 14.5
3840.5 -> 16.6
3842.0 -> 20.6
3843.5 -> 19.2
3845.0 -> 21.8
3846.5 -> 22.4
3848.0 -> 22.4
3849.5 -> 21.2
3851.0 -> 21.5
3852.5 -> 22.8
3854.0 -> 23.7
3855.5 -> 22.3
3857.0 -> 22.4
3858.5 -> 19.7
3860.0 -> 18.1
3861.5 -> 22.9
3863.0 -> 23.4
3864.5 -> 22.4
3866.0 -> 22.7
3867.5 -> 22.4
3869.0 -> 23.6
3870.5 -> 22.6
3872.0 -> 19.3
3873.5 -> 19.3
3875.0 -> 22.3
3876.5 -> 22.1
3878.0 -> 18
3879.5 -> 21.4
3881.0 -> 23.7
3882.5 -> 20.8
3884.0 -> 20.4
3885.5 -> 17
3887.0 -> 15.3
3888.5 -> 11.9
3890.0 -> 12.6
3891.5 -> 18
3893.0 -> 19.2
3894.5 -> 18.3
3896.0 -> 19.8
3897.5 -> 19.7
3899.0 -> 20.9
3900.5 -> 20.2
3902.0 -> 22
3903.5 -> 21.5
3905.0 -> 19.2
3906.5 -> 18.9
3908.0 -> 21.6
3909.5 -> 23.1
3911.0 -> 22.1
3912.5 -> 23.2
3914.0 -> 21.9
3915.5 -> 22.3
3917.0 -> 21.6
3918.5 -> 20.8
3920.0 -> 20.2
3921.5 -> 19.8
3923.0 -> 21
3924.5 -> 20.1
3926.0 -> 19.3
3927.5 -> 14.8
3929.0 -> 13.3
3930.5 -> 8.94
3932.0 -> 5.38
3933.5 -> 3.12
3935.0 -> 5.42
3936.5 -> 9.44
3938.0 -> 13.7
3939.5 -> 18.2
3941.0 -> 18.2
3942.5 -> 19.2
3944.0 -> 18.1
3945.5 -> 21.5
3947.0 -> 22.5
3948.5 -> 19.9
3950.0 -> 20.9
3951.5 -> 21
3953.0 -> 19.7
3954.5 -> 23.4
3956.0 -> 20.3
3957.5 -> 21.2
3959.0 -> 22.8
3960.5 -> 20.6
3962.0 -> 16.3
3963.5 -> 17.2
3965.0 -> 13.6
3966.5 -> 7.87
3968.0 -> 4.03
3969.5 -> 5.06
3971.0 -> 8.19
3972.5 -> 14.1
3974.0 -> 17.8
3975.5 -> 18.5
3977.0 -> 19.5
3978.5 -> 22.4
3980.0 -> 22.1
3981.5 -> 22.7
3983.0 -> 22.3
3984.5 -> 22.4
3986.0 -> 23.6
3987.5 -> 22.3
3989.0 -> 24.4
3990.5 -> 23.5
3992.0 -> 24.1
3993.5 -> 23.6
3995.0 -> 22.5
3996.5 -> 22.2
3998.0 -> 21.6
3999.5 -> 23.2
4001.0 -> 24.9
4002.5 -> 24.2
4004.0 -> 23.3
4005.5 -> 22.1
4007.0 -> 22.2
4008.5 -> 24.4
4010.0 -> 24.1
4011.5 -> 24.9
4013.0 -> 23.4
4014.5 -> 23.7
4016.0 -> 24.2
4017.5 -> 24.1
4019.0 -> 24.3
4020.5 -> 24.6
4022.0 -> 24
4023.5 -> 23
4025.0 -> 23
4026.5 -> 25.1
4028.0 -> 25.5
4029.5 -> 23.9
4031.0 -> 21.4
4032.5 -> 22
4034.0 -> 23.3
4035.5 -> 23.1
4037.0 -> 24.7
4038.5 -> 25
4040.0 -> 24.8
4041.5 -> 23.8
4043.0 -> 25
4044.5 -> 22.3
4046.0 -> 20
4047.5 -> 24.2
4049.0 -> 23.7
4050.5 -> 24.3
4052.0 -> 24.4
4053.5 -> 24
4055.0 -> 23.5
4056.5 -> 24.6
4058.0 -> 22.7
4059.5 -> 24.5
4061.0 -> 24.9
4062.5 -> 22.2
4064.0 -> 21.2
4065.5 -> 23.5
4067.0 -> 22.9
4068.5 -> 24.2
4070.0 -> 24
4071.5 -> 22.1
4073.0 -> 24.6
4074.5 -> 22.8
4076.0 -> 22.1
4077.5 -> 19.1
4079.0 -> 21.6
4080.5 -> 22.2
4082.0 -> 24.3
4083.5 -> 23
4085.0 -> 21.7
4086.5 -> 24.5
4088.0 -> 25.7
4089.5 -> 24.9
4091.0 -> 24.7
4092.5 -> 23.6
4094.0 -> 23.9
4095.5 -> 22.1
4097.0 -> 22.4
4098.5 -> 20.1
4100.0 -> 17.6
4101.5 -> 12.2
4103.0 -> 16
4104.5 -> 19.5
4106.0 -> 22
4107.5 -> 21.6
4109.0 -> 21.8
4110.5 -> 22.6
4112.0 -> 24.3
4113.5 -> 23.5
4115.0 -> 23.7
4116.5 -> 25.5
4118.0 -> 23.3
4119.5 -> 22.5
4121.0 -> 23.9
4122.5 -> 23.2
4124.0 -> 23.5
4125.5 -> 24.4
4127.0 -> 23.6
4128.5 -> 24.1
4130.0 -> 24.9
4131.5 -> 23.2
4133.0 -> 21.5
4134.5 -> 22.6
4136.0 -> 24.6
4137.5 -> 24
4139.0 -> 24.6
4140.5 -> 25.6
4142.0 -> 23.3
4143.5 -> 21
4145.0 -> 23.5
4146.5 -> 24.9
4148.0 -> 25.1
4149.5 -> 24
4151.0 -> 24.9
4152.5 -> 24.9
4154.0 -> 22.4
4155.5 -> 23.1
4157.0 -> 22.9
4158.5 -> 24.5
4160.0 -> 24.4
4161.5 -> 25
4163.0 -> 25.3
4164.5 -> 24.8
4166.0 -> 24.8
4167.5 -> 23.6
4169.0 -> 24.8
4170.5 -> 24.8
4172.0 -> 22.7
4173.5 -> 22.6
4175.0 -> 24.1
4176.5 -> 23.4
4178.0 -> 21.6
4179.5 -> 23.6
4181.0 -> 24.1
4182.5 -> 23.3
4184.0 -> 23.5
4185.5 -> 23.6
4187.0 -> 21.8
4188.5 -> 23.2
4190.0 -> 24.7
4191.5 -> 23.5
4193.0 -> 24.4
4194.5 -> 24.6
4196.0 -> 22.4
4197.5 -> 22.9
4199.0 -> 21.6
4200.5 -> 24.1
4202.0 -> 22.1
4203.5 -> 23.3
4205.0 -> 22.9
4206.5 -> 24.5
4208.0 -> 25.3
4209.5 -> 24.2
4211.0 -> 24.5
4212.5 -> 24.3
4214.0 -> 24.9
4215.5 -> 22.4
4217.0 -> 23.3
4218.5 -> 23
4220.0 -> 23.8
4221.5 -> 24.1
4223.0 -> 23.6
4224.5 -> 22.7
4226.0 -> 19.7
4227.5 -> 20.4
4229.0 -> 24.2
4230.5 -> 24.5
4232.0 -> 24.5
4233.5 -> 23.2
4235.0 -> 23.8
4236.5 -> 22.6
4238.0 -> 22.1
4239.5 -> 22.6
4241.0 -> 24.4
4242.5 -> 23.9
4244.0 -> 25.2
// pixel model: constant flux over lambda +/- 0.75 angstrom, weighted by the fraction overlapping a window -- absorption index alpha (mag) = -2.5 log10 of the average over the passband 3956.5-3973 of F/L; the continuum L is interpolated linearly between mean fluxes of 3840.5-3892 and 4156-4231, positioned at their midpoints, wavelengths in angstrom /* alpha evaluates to 0.477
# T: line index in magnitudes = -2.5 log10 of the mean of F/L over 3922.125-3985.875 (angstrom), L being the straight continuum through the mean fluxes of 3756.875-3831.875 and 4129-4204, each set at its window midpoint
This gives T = 0.251 mag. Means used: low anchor 18.9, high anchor 23.7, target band 16.6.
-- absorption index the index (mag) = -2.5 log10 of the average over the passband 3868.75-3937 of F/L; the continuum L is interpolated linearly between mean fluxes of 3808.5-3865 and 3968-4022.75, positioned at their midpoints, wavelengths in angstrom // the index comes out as 0.11 mag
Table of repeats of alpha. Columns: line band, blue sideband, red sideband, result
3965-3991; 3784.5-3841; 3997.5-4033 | 0.28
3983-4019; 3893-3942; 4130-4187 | -0.18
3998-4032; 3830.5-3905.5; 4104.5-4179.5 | -0.10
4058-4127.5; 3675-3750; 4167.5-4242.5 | -0.04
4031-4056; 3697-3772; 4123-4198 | -0.09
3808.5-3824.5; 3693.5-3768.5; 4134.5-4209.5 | -0.16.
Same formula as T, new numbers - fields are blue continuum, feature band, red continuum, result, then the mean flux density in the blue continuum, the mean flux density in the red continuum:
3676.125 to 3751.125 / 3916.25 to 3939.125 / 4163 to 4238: 0.305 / 16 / 23.5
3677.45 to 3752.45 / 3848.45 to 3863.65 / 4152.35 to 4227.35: -0.194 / 16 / 23.6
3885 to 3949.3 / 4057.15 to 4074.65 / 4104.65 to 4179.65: -0.081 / 17.8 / 23.7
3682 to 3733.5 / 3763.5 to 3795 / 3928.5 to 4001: -0.144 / 16.3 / 17.8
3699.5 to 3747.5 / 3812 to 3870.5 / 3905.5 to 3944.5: -0.173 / 16.1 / 17.1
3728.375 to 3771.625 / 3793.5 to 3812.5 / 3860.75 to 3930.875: -0.074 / 16.4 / 20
